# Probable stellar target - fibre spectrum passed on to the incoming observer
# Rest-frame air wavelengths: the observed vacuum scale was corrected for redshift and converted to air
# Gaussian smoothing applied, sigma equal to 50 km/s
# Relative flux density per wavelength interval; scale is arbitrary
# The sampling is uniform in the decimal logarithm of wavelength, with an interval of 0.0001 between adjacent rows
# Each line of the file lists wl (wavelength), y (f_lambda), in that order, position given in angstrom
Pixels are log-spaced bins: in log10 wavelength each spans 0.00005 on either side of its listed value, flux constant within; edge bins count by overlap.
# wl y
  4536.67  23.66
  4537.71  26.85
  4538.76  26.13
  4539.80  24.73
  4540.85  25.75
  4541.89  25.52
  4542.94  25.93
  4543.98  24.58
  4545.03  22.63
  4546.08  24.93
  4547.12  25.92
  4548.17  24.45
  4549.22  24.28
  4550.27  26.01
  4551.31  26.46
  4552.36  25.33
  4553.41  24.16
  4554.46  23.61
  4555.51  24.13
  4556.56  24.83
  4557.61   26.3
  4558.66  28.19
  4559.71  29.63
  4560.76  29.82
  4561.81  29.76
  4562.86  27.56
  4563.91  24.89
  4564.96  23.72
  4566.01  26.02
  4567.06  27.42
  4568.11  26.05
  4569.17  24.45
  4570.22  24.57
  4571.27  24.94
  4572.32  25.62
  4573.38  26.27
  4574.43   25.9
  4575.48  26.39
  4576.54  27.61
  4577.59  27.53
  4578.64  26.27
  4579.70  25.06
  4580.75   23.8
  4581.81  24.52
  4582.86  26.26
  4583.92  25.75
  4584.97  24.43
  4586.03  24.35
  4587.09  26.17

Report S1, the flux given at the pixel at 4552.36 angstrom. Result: 25.33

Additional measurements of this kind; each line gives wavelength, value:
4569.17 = 24.45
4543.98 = 24.58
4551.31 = 26.46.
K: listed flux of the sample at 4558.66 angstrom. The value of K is 28.19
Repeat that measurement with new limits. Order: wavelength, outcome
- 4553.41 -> 24.16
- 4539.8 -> 24.73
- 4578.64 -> 26.27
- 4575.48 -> 26.39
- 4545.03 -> 22.63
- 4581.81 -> 24.52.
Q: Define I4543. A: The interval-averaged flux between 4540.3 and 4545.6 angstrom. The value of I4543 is 24.9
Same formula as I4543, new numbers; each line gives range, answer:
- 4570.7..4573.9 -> 25.6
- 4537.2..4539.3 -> 26.5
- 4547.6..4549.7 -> 24.3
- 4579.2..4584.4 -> 25.1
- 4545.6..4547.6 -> 25.5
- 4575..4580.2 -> 26.6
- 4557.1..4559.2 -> 27.3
